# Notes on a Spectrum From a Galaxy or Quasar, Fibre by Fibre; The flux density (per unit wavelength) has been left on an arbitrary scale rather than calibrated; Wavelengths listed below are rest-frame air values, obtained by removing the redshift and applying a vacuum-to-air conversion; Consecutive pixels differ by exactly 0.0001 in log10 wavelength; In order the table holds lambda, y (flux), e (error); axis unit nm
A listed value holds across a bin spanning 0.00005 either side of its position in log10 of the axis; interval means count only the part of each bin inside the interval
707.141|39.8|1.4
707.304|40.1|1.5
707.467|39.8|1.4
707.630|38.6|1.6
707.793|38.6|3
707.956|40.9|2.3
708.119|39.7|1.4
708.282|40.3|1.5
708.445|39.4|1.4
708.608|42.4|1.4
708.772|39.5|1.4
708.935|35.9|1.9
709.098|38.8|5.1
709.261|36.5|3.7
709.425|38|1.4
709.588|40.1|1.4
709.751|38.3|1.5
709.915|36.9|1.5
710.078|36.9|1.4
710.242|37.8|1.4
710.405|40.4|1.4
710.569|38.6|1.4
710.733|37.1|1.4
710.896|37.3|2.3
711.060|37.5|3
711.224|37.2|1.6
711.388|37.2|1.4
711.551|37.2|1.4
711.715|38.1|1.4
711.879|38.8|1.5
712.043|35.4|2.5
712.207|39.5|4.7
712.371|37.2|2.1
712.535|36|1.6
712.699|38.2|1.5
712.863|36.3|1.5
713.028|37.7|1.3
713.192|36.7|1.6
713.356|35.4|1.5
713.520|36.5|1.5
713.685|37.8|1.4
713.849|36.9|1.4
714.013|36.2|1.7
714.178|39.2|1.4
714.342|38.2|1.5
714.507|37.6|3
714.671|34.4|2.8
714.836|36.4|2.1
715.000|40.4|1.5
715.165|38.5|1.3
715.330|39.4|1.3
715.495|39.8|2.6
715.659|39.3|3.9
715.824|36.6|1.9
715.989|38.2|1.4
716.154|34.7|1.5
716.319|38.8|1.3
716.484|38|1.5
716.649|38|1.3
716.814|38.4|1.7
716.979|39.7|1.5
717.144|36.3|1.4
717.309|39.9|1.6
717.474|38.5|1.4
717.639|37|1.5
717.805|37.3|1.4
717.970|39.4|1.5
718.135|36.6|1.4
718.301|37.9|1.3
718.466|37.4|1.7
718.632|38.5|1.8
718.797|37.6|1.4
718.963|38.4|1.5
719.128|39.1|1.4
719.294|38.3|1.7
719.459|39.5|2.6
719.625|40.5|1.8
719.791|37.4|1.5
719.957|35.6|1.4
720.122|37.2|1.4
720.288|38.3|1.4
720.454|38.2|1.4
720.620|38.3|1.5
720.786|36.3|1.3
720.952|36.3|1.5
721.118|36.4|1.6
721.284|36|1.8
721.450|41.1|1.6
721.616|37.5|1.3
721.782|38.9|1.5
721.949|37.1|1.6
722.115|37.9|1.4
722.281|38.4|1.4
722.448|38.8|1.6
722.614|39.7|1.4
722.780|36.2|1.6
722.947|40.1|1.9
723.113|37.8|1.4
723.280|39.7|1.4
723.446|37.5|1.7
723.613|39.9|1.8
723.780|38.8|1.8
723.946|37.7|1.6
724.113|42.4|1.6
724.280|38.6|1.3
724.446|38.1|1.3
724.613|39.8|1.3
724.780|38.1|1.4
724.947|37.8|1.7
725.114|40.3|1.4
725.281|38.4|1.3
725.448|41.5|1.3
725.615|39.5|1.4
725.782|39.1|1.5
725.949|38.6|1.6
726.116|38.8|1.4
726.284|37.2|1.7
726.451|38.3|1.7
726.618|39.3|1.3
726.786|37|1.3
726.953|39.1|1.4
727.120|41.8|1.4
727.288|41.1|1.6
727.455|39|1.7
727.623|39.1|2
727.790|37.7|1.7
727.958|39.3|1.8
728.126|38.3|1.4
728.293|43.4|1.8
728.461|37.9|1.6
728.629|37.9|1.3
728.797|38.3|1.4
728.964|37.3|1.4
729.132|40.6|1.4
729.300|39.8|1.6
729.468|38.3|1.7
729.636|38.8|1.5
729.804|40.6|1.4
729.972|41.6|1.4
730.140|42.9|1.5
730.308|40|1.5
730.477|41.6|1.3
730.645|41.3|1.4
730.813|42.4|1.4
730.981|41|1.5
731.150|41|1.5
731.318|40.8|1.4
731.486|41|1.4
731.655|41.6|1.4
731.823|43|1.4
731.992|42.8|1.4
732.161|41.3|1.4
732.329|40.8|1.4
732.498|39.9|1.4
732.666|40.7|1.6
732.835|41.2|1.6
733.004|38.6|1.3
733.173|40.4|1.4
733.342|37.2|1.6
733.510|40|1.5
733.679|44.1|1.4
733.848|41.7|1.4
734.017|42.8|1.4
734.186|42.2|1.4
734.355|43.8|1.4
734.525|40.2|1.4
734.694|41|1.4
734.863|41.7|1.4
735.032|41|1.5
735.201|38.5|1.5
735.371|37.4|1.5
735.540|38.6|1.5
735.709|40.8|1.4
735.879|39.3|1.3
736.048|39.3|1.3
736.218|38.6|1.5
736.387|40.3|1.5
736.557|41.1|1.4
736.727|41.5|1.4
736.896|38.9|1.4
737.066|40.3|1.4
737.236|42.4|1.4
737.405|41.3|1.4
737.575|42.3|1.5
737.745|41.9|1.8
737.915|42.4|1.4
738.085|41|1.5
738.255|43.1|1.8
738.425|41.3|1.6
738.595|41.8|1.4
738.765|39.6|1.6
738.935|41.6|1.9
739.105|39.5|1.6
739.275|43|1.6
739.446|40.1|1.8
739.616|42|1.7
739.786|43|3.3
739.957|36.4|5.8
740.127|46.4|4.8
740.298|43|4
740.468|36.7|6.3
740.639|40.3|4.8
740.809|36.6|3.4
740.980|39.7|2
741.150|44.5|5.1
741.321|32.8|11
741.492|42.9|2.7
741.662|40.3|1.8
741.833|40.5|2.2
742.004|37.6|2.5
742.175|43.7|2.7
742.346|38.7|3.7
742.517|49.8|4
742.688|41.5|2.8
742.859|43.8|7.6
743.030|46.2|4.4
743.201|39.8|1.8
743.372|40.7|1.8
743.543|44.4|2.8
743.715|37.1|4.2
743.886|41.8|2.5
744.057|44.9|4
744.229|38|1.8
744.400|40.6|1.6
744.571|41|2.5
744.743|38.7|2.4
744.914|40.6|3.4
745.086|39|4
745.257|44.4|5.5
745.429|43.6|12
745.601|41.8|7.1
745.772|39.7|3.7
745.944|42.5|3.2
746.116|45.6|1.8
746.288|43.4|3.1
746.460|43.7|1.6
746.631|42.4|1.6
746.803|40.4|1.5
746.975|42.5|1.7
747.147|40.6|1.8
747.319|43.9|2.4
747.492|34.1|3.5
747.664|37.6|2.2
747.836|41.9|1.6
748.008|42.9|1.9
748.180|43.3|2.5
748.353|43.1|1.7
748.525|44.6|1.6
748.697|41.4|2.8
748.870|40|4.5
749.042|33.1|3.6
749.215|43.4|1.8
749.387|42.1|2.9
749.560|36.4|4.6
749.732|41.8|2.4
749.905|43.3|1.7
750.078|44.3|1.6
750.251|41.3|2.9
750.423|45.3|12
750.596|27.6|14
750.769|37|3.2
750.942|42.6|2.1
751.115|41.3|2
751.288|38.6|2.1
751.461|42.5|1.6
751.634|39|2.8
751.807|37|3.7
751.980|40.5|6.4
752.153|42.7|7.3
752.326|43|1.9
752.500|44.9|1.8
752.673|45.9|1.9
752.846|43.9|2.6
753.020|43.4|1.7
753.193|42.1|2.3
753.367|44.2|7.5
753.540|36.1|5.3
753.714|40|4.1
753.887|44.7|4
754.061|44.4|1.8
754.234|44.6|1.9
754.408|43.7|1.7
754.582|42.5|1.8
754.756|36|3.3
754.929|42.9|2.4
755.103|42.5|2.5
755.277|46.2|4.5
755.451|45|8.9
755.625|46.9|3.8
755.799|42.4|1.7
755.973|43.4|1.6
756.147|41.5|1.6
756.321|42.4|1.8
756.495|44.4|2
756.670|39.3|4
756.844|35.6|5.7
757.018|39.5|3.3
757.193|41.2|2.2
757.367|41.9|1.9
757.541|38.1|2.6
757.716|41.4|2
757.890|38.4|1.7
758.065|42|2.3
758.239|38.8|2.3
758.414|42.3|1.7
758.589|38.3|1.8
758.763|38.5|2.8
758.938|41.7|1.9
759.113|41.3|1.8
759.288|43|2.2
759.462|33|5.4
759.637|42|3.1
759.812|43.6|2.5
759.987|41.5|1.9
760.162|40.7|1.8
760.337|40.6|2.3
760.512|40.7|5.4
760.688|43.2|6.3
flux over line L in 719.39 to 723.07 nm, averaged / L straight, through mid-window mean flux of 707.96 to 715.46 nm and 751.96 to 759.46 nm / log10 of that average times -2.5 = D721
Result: 0.02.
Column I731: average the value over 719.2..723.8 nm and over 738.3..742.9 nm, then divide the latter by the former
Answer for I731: 1.1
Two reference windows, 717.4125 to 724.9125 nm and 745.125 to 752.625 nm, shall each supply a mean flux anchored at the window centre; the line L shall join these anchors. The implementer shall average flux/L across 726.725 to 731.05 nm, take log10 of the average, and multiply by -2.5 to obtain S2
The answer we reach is -0.02 mag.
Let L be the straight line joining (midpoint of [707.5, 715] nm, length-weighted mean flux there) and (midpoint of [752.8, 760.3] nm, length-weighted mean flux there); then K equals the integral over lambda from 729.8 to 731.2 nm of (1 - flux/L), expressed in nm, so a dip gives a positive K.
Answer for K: -0.07 nm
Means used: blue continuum 37.9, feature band 41.4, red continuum 41.5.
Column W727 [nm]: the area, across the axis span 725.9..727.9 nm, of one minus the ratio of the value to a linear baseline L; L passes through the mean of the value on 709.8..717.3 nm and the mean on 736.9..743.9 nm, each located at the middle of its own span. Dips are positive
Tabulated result 0.03 nm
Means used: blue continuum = 37.6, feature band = 38.9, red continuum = 41.2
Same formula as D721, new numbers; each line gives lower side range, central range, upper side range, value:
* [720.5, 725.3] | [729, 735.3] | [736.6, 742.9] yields -0.028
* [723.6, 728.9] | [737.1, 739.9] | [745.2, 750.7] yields -0.033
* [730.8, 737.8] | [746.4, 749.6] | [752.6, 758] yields 0.018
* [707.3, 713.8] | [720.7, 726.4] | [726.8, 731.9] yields 0.028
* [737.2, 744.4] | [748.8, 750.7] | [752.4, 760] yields 0.045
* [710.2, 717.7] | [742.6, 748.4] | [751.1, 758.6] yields -0.021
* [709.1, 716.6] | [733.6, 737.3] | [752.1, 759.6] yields -0.024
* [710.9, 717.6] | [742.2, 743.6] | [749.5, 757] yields -0.065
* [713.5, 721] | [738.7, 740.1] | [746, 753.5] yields -0.018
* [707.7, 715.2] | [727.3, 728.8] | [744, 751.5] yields 0.006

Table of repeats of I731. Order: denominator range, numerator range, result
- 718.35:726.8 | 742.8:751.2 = 1.07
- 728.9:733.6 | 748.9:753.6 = 1.01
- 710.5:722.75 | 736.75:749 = 1.09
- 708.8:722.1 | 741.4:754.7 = 1.10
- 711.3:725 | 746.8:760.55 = 1.09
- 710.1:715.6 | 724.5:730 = 1.04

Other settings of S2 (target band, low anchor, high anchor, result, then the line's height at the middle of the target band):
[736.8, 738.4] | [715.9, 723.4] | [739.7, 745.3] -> -0.03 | 40.4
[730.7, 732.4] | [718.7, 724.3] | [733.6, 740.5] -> -0.04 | 40.1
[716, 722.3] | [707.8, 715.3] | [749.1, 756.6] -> 0.02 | 38.6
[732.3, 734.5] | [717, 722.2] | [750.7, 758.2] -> -0.04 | 39.4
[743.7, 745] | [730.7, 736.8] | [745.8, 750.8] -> 0.01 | 41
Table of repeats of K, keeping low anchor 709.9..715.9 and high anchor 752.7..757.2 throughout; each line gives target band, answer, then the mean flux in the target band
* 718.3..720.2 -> 0.01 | 38.1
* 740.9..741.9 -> 0.02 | 40.1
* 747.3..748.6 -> 0.01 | 41.3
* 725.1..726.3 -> -0.01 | 39.2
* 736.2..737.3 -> -0.01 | 40.5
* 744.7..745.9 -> 0.00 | 41.3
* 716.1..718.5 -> 0.01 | 37.9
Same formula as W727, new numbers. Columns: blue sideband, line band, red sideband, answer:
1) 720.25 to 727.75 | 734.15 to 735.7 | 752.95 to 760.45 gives -0.03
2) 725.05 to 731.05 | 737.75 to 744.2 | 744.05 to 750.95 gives -0.12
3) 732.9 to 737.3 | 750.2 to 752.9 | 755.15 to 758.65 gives 0.03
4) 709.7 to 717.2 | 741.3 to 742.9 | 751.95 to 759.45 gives -0.04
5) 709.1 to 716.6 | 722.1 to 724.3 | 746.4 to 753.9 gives -0.01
